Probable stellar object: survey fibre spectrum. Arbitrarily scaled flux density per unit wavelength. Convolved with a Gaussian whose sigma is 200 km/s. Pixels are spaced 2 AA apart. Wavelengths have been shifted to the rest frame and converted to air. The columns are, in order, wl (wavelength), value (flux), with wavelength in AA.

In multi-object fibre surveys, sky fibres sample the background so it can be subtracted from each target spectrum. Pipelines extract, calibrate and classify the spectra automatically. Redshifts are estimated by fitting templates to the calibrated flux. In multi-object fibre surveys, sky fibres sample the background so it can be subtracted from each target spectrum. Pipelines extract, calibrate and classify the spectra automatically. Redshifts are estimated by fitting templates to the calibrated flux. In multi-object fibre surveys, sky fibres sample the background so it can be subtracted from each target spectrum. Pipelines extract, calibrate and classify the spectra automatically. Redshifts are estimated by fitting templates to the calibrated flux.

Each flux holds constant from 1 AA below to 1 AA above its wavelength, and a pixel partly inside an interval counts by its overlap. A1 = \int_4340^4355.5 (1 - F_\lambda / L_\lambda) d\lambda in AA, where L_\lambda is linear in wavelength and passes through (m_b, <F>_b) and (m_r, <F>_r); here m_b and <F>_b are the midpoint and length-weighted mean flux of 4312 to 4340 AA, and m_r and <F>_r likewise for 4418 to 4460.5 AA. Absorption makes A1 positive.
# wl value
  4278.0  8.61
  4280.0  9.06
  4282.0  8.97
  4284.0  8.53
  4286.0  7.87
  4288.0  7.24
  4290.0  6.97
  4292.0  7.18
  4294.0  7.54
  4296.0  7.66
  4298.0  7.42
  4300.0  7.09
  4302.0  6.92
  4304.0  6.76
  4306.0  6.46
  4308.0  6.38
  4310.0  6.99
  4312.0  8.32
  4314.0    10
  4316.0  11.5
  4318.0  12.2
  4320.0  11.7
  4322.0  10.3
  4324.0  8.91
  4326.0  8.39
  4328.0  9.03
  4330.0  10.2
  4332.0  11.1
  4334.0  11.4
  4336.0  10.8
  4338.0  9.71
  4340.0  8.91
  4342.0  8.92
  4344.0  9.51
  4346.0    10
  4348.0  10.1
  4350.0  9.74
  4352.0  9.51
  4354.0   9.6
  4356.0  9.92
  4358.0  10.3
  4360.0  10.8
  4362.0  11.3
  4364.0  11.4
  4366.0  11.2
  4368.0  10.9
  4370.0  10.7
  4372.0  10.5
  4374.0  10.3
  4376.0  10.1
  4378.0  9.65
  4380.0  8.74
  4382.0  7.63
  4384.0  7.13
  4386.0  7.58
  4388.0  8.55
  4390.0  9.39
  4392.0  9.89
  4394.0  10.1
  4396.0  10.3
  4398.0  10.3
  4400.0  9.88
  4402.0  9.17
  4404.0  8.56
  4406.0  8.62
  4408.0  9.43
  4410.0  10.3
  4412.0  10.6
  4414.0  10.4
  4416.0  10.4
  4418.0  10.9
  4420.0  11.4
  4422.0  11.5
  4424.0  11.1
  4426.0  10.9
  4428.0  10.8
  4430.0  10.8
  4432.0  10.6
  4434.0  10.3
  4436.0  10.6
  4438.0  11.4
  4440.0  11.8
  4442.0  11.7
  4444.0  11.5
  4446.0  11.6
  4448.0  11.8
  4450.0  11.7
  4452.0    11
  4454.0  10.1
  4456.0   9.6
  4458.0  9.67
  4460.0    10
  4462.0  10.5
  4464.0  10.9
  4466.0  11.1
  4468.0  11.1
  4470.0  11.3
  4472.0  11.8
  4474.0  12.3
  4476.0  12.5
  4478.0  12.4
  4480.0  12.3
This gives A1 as 1.2 AA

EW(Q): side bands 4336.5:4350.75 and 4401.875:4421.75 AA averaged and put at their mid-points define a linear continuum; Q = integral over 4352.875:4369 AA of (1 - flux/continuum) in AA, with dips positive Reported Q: -1.6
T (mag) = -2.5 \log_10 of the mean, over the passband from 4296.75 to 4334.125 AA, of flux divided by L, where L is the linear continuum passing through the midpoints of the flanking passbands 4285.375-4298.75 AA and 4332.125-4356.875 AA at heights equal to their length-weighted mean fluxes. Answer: -0.05 mag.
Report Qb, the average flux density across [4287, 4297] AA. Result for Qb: 7.32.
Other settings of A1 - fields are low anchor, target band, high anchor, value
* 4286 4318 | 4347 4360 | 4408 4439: -1.3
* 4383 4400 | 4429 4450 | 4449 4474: -1.9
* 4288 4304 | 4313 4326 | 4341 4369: -3.4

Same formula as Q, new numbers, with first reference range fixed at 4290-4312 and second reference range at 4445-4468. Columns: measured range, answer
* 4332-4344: -3.10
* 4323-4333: -2.32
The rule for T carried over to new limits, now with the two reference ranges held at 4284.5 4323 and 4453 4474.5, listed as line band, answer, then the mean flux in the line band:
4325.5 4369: -0.14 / 10.1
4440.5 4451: -0.12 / 11.7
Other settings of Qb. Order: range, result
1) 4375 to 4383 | 9.03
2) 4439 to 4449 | 11.7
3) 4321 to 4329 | 9.16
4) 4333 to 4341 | 10.2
